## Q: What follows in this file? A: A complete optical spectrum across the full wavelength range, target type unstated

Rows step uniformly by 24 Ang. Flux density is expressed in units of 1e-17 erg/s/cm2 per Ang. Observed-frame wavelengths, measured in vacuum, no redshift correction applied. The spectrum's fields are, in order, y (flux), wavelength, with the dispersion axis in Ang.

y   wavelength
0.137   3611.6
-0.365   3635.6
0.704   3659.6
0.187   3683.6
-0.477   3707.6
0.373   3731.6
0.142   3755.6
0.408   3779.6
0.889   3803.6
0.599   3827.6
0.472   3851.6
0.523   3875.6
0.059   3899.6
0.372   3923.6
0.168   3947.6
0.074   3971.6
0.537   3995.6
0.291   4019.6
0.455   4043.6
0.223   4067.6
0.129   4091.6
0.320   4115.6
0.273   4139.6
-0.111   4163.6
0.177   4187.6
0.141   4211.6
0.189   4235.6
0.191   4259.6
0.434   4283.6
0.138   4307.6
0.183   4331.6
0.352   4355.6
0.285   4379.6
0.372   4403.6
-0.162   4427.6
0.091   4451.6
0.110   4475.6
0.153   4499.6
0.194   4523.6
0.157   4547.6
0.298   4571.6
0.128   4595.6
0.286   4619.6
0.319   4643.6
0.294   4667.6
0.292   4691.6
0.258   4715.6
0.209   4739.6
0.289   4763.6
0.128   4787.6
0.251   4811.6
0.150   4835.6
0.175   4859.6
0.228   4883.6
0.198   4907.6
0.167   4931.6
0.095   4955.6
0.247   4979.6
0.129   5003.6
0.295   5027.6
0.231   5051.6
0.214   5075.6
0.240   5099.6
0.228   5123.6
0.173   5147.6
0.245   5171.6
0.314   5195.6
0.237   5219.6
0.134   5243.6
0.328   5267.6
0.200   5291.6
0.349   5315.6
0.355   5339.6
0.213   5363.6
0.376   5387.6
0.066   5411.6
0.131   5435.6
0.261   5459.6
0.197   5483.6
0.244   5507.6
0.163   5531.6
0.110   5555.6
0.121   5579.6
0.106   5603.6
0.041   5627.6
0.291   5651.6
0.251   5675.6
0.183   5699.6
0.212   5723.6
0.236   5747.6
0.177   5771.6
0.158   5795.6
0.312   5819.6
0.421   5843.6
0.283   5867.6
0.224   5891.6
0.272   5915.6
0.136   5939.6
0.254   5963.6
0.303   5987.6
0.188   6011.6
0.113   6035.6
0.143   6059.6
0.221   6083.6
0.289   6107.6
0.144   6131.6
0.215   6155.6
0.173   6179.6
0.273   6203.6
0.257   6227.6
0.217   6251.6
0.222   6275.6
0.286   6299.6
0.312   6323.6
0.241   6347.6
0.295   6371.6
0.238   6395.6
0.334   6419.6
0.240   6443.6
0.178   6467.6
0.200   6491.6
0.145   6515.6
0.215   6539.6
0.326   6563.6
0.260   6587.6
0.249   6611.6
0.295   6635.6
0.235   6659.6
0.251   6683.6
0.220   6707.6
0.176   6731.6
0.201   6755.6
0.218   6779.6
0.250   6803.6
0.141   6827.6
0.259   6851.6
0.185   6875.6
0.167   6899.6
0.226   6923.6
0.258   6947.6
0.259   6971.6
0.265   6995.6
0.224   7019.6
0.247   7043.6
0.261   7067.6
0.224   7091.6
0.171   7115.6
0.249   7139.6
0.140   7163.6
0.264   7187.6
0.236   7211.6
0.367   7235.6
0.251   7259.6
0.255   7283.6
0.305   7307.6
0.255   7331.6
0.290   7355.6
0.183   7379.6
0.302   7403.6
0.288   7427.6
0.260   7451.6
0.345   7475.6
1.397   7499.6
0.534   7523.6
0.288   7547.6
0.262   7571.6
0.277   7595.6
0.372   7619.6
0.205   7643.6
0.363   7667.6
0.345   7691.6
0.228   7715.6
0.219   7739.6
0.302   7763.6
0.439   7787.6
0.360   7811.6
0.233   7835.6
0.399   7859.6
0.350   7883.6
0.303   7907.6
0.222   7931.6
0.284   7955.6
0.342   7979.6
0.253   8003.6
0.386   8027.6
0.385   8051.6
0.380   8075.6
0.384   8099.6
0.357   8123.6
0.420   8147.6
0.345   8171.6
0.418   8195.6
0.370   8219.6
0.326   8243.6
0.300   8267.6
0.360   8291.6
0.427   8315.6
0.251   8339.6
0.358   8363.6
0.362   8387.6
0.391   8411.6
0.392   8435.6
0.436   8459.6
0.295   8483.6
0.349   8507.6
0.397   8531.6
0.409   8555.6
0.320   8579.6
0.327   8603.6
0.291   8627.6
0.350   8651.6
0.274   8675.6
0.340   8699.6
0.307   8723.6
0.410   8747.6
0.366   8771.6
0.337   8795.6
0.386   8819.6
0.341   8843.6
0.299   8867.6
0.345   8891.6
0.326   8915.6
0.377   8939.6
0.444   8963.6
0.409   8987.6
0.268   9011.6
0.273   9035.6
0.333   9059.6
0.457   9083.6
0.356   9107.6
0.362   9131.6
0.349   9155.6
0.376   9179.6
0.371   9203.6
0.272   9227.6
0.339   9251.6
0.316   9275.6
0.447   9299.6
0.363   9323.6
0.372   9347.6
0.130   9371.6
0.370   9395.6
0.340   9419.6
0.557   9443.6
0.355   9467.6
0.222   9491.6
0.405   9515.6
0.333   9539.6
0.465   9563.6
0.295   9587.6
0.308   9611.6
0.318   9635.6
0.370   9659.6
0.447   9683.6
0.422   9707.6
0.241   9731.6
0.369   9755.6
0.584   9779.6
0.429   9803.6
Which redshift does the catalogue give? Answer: 1.01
